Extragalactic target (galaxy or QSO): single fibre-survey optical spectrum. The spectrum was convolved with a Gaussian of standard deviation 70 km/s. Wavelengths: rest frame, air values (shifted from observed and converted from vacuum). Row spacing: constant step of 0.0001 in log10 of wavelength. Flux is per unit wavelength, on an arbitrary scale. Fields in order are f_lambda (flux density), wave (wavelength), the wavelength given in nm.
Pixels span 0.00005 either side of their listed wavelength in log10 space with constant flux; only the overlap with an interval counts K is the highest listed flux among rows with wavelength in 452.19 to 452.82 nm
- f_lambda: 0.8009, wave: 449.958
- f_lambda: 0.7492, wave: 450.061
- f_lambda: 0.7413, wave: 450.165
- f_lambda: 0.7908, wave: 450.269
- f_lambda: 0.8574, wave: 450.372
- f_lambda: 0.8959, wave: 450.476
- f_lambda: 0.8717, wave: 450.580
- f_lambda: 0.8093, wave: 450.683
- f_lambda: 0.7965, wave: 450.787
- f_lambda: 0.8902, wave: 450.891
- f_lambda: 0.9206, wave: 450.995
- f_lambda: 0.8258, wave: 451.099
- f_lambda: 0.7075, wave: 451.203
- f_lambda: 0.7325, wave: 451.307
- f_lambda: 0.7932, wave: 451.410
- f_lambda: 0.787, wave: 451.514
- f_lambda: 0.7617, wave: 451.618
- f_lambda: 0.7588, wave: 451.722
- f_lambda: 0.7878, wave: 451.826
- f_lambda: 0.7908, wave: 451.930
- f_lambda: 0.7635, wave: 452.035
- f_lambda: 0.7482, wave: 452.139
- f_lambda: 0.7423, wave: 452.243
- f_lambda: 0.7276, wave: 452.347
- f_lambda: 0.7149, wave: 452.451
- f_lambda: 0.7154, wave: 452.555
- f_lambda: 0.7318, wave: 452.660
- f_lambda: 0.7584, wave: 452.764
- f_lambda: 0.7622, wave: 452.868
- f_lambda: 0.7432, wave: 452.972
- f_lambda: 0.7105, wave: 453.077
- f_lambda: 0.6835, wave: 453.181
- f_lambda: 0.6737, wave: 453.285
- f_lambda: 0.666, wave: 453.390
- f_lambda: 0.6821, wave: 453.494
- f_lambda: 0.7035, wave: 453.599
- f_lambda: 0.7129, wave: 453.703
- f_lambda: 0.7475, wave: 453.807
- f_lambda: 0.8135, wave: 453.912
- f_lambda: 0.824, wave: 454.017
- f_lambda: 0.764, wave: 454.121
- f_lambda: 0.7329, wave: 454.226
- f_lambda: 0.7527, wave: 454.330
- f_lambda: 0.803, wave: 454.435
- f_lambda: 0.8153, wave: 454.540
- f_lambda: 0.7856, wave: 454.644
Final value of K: 0.7584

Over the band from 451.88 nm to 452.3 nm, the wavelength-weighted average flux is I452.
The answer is 0.76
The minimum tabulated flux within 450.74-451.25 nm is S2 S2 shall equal 0.7075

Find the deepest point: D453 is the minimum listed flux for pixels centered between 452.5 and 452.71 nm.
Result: 0.7154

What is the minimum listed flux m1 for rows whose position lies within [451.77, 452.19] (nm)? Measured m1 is 0.7482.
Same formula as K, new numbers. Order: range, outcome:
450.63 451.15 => 0.9206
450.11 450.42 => 0.8574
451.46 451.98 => 0.7908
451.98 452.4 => 0.7635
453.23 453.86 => 0.7475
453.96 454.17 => 0.824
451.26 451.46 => 0.7932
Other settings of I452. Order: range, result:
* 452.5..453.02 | 0.742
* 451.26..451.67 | 0.771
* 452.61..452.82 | 0.747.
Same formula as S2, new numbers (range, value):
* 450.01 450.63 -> 0.7413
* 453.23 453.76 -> 0.666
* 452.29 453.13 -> 0.7105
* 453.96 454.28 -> 0.7329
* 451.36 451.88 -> 0.7588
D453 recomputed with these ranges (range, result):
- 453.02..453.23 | 0.6835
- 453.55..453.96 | 0.7035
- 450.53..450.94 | 0.7965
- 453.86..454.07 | 0.8135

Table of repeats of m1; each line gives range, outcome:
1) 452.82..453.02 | 0.7432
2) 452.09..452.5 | 0.7149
